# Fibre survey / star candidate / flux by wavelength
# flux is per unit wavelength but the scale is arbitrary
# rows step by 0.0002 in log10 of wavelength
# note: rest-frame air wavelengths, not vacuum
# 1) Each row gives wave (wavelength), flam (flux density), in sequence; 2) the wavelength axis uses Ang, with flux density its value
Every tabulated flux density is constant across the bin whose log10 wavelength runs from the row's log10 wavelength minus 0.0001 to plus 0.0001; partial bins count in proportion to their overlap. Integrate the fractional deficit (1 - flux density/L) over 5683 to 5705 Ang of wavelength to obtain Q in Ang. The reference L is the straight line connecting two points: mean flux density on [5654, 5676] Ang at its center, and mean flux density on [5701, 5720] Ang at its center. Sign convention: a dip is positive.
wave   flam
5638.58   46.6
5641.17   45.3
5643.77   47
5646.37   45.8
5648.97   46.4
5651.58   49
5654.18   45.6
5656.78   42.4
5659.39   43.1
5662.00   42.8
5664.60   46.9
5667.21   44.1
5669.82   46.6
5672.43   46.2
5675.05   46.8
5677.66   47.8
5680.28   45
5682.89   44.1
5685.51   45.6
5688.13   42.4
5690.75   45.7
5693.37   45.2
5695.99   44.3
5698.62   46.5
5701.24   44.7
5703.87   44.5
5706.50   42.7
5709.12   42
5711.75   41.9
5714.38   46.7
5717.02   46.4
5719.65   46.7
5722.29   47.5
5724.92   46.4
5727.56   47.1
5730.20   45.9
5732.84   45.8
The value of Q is -0.1 Ang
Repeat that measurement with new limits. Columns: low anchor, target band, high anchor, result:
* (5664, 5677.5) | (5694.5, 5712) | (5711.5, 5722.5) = 0.8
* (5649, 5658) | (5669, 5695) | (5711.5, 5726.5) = 0.3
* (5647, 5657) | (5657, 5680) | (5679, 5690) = -0.1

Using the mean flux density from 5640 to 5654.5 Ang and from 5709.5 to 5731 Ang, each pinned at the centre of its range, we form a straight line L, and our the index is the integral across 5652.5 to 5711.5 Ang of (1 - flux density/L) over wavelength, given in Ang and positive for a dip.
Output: 1.91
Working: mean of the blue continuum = 46.6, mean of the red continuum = 45.9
